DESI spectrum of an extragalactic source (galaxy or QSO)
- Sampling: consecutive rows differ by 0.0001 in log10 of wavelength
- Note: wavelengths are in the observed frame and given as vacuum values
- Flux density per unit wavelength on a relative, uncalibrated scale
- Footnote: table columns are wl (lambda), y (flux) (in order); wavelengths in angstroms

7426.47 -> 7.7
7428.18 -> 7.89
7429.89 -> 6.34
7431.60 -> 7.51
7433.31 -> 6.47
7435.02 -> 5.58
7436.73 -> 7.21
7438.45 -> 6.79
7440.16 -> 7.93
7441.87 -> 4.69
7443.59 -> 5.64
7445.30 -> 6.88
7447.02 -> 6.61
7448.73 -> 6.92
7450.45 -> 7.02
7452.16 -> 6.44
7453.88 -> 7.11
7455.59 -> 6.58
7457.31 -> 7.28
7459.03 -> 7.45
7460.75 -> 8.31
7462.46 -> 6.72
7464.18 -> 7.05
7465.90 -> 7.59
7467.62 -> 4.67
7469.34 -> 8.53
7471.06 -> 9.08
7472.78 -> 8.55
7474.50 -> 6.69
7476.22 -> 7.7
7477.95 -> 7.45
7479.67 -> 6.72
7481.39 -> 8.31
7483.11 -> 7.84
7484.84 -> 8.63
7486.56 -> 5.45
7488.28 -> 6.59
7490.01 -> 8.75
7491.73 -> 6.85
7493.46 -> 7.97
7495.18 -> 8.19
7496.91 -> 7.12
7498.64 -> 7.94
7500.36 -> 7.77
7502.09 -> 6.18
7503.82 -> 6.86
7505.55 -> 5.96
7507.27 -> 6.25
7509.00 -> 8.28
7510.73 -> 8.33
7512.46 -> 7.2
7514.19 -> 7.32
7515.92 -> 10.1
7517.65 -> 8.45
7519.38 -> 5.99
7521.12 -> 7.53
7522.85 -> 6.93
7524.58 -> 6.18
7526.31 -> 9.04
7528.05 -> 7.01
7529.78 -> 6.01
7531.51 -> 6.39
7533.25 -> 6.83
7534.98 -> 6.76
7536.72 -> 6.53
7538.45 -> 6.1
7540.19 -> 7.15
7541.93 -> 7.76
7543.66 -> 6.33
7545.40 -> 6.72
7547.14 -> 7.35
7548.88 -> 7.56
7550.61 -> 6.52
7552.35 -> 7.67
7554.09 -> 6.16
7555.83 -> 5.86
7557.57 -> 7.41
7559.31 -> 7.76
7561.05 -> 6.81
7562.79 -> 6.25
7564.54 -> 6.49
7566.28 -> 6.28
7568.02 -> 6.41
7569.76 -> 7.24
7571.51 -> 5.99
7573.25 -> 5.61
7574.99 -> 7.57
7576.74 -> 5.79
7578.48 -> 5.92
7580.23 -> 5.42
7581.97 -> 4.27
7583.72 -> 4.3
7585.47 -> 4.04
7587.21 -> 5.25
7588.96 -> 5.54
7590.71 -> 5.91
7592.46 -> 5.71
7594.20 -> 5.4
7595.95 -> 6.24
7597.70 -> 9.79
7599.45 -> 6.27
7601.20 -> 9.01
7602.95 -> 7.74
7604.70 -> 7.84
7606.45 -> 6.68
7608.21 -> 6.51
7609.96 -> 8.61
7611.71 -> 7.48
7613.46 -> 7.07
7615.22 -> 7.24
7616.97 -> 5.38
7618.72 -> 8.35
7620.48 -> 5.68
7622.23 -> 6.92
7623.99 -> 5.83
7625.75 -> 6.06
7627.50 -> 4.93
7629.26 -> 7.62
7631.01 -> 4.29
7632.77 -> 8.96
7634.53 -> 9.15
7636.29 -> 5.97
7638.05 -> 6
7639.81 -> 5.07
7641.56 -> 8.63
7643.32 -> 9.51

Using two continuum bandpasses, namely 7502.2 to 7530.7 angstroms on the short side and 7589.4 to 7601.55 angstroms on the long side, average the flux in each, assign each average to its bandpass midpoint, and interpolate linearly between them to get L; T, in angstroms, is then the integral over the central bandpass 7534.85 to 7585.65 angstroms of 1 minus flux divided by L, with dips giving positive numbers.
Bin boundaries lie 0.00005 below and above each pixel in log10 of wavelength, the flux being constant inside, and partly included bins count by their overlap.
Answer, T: 4.3 angstroms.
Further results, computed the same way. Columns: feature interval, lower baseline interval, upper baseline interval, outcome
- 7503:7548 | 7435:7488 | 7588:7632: -1.2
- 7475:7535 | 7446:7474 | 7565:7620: -3.1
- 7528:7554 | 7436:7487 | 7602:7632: 0.4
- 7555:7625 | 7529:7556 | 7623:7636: 2.1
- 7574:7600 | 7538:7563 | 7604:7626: 4.1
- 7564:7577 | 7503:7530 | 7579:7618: 0.6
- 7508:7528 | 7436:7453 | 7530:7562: -2.8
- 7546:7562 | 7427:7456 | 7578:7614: -1.2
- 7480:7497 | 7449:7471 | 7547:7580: -1.4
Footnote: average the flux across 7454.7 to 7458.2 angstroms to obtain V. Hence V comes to 6.94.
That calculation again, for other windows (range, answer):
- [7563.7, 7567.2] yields 6.39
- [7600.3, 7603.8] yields 8.37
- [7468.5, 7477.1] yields 8.1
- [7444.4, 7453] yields 6.77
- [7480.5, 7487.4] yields 7.56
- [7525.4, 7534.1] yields 7.05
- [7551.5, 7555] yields 6.9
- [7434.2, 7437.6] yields 6.39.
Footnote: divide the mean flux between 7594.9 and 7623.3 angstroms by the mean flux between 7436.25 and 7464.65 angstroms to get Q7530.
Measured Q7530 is 1.1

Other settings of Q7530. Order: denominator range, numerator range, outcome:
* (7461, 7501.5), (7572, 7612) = 0.85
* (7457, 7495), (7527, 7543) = 0.90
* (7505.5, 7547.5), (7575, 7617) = 0.90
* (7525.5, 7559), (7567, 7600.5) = 0.86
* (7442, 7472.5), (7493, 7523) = 1.06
